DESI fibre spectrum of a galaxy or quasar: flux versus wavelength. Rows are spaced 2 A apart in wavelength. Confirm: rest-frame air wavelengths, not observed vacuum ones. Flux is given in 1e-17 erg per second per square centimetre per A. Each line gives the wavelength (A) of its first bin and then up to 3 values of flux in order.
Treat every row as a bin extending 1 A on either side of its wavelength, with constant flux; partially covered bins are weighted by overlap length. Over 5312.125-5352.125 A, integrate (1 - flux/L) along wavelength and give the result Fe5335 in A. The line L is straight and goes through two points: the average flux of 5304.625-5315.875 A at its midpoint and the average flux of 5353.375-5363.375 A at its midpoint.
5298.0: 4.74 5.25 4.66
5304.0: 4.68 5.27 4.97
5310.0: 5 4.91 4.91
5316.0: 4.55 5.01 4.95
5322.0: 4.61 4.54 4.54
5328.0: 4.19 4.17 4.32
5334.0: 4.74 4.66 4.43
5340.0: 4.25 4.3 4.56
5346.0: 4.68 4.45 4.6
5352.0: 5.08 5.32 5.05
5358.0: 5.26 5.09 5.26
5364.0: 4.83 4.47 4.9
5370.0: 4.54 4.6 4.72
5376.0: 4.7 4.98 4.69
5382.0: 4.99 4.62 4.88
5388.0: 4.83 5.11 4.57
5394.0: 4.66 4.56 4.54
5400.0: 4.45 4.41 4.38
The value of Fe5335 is 3.8 A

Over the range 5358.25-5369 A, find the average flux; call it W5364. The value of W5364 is 4.93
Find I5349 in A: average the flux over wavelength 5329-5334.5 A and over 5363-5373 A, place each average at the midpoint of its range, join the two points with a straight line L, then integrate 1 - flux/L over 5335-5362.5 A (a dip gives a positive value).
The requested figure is -1.6 A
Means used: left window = 4.38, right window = 4.67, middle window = 4.78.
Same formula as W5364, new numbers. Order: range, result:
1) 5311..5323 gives 4.82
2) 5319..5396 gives 4.71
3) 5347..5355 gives 4.86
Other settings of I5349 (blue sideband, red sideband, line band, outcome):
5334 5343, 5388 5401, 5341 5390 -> -2.8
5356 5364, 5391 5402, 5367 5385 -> 0.5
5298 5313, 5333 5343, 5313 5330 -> 0.3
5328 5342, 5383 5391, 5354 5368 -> -1.2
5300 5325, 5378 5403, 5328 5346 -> 1.4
